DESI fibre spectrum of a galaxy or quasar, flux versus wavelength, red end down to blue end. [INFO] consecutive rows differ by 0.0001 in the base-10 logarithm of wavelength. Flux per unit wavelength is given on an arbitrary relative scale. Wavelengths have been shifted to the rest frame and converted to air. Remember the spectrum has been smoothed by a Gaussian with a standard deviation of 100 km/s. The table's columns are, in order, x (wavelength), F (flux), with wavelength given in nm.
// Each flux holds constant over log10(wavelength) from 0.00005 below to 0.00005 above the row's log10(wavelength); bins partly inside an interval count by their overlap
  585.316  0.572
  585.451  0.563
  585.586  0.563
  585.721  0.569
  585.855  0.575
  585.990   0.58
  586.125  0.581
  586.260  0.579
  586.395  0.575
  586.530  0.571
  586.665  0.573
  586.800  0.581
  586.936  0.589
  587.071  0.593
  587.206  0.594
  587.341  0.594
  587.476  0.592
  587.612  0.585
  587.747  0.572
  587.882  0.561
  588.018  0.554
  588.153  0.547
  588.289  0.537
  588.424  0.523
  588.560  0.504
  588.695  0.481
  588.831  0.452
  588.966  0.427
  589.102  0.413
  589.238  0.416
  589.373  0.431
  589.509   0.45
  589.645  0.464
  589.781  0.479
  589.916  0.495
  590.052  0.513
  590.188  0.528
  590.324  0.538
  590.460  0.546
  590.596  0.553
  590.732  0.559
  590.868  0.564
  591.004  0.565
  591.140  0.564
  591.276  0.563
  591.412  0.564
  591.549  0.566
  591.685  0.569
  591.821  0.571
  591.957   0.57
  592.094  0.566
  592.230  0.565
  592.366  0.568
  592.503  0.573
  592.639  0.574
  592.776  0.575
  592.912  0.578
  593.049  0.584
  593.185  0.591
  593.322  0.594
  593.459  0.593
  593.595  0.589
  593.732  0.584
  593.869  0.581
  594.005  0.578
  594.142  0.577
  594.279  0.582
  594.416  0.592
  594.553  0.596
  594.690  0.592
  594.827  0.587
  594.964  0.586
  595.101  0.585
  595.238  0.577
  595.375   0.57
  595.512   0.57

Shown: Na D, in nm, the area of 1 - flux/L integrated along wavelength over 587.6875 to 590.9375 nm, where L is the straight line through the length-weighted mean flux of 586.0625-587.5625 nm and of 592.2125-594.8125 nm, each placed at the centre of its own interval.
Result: 0.44 nm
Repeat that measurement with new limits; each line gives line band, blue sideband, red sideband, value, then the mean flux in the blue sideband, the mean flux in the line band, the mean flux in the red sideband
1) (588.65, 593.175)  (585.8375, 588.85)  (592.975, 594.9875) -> 0.37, 0.562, 0.529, 0.587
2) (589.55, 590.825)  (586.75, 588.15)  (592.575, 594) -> 0.14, 0.58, 0.519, 0.584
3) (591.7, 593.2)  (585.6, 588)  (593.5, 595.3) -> 0.03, 0.579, 0.574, 0.585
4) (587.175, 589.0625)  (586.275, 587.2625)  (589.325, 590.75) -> 0.06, 0.582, 0.534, 0.504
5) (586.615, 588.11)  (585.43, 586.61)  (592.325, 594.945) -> -0.01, 0.574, 0.58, 0.584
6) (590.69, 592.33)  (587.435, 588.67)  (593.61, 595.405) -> 0.01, 0.549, 0.566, 0.584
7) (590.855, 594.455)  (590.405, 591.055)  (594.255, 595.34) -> -0.03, 0.558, 0.576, 0.587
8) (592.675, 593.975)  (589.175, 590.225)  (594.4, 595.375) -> -0.08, 0.471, 0.585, 0.586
